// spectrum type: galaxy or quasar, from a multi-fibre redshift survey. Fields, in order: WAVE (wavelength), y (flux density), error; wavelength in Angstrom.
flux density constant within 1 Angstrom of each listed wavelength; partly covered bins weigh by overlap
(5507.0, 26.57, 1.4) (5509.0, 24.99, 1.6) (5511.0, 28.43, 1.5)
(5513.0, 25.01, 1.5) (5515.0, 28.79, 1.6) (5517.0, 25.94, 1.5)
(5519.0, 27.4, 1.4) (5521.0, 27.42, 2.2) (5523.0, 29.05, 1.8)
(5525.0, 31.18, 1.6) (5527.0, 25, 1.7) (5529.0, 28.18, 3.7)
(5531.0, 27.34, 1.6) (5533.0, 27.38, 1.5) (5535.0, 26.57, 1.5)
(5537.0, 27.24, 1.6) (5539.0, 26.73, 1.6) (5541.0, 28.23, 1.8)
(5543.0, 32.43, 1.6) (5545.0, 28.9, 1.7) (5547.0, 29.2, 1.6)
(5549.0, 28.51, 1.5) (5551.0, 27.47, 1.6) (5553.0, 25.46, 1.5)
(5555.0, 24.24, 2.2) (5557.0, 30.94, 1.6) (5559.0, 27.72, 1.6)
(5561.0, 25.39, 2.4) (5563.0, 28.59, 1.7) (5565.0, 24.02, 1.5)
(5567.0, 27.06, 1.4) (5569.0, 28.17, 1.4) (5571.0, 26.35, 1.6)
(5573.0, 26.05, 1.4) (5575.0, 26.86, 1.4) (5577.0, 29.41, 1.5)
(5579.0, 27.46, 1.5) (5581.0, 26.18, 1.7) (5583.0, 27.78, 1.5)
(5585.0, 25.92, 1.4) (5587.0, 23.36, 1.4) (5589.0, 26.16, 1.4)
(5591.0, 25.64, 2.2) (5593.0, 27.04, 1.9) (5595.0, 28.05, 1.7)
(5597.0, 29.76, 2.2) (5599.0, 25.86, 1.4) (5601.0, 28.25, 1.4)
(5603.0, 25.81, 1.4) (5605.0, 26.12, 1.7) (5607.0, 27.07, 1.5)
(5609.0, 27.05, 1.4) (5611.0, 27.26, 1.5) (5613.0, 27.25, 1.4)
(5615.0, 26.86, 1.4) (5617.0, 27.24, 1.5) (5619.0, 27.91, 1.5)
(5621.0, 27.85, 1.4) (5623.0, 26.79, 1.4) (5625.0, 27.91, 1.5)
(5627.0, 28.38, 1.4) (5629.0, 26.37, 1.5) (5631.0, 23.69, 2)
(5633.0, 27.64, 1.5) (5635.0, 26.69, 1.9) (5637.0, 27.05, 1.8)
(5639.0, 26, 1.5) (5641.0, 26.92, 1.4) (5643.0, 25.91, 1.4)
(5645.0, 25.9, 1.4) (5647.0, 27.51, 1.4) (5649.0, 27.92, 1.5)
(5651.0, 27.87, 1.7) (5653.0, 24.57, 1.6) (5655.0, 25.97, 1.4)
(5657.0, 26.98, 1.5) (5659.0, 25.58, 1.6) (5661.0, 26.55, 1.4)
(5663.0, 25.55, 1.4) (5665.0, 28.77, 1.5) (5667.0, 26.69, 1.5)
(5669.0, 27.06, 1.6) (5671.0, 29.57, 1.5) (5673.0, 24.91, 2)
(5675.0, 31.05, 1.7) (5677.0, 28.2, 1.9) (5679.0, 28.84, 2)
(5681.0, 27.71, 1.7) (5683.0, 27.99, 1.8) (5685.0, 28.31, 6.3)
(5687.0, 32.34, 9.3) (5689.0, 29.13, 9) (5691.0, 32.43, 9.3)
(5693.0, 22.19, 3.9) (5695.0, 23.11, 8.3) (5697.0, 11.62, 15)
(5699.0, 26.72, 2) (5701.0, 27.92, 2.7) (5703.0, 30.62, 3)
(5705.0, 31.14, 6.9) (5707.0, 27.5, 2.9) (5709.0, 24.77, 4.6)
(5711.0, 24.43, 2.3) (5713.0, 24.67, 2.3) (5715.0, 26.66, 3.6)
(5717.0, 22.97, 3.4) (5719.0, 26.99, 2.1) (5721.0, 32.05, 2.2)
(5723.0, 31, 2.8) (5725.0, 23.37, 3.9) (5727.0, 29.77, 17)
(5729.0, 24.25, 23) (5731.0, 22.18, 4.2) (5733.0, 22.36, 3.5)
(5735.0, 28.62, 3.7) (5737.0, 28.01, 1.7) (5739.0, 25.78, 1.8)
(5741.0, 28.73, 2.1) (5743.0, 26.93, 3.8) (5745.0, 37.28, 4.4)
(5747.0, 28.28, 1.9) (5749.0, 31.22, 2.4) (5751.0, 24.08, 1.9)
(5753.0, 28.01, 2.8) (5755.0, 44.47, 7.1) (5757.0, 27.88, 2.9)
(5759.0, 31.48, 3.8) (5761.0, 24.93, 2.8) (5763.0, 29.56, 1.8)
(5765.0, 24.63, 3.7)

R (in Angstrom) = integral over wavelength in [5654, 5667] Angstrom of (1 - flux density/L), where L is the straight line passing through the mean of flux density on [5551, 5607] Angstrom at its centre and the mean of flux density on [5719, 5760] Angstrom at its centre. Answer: 0.6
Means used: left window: 26.8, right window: 28.7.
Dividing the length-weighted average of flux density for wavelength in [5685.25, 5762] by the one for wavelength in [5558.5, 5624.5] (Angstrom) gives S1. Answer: 1.02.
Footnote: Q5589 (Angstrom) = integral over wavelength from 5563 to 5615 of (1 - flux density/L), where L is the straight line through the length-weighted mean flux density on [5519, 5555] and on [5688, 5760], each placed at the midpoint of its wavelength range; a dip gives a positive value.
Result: 1.8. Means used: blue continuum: 27.9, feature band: 26.8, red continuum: 27.5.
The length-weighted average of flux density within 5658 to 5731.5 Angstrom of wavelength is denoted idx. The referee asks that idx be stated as 26.9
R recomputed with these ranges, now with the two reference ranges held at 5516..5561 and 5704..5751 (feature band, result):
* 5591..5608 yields 0.29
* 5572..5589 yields 0.66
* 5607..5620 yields 0.16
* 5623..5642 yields 0.55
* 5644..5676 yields 0.50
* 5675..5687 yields -0.61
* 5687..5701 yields 1.19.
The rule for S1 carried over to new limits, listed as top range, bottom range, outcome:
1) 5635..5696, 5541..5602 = 1.00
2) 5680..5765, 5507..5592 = 1.01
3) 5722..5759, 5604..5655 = 1.06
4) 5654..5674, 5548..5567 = 0.99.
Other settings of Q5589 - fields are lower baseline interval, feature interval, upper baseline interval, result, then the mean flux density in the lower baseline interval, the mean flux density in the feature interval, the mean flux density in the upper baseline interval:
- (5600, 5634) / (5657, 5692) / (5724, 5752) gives -1.5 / 27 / 28.2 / 27.2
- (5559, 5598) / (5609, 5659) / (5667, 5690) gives 1.7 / 26.8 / 26.8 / 28.6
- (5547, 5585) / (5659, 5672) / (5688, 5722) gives -0.4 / 27.1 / 27.2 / 26.2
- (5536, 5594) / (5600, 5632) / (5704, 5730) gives 0.1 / 27.2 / 27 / 26.9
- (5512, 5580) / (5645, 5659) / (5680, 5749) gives 0.3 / 27.5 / 26.7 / 27.1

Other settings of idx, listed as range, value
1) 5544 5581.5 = 27.3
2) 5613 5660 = 26.8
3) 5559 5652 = 26.9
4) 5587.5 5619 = 27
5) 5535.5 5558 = 28.1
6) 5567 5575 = 26.9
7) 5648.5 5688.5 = 27.6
